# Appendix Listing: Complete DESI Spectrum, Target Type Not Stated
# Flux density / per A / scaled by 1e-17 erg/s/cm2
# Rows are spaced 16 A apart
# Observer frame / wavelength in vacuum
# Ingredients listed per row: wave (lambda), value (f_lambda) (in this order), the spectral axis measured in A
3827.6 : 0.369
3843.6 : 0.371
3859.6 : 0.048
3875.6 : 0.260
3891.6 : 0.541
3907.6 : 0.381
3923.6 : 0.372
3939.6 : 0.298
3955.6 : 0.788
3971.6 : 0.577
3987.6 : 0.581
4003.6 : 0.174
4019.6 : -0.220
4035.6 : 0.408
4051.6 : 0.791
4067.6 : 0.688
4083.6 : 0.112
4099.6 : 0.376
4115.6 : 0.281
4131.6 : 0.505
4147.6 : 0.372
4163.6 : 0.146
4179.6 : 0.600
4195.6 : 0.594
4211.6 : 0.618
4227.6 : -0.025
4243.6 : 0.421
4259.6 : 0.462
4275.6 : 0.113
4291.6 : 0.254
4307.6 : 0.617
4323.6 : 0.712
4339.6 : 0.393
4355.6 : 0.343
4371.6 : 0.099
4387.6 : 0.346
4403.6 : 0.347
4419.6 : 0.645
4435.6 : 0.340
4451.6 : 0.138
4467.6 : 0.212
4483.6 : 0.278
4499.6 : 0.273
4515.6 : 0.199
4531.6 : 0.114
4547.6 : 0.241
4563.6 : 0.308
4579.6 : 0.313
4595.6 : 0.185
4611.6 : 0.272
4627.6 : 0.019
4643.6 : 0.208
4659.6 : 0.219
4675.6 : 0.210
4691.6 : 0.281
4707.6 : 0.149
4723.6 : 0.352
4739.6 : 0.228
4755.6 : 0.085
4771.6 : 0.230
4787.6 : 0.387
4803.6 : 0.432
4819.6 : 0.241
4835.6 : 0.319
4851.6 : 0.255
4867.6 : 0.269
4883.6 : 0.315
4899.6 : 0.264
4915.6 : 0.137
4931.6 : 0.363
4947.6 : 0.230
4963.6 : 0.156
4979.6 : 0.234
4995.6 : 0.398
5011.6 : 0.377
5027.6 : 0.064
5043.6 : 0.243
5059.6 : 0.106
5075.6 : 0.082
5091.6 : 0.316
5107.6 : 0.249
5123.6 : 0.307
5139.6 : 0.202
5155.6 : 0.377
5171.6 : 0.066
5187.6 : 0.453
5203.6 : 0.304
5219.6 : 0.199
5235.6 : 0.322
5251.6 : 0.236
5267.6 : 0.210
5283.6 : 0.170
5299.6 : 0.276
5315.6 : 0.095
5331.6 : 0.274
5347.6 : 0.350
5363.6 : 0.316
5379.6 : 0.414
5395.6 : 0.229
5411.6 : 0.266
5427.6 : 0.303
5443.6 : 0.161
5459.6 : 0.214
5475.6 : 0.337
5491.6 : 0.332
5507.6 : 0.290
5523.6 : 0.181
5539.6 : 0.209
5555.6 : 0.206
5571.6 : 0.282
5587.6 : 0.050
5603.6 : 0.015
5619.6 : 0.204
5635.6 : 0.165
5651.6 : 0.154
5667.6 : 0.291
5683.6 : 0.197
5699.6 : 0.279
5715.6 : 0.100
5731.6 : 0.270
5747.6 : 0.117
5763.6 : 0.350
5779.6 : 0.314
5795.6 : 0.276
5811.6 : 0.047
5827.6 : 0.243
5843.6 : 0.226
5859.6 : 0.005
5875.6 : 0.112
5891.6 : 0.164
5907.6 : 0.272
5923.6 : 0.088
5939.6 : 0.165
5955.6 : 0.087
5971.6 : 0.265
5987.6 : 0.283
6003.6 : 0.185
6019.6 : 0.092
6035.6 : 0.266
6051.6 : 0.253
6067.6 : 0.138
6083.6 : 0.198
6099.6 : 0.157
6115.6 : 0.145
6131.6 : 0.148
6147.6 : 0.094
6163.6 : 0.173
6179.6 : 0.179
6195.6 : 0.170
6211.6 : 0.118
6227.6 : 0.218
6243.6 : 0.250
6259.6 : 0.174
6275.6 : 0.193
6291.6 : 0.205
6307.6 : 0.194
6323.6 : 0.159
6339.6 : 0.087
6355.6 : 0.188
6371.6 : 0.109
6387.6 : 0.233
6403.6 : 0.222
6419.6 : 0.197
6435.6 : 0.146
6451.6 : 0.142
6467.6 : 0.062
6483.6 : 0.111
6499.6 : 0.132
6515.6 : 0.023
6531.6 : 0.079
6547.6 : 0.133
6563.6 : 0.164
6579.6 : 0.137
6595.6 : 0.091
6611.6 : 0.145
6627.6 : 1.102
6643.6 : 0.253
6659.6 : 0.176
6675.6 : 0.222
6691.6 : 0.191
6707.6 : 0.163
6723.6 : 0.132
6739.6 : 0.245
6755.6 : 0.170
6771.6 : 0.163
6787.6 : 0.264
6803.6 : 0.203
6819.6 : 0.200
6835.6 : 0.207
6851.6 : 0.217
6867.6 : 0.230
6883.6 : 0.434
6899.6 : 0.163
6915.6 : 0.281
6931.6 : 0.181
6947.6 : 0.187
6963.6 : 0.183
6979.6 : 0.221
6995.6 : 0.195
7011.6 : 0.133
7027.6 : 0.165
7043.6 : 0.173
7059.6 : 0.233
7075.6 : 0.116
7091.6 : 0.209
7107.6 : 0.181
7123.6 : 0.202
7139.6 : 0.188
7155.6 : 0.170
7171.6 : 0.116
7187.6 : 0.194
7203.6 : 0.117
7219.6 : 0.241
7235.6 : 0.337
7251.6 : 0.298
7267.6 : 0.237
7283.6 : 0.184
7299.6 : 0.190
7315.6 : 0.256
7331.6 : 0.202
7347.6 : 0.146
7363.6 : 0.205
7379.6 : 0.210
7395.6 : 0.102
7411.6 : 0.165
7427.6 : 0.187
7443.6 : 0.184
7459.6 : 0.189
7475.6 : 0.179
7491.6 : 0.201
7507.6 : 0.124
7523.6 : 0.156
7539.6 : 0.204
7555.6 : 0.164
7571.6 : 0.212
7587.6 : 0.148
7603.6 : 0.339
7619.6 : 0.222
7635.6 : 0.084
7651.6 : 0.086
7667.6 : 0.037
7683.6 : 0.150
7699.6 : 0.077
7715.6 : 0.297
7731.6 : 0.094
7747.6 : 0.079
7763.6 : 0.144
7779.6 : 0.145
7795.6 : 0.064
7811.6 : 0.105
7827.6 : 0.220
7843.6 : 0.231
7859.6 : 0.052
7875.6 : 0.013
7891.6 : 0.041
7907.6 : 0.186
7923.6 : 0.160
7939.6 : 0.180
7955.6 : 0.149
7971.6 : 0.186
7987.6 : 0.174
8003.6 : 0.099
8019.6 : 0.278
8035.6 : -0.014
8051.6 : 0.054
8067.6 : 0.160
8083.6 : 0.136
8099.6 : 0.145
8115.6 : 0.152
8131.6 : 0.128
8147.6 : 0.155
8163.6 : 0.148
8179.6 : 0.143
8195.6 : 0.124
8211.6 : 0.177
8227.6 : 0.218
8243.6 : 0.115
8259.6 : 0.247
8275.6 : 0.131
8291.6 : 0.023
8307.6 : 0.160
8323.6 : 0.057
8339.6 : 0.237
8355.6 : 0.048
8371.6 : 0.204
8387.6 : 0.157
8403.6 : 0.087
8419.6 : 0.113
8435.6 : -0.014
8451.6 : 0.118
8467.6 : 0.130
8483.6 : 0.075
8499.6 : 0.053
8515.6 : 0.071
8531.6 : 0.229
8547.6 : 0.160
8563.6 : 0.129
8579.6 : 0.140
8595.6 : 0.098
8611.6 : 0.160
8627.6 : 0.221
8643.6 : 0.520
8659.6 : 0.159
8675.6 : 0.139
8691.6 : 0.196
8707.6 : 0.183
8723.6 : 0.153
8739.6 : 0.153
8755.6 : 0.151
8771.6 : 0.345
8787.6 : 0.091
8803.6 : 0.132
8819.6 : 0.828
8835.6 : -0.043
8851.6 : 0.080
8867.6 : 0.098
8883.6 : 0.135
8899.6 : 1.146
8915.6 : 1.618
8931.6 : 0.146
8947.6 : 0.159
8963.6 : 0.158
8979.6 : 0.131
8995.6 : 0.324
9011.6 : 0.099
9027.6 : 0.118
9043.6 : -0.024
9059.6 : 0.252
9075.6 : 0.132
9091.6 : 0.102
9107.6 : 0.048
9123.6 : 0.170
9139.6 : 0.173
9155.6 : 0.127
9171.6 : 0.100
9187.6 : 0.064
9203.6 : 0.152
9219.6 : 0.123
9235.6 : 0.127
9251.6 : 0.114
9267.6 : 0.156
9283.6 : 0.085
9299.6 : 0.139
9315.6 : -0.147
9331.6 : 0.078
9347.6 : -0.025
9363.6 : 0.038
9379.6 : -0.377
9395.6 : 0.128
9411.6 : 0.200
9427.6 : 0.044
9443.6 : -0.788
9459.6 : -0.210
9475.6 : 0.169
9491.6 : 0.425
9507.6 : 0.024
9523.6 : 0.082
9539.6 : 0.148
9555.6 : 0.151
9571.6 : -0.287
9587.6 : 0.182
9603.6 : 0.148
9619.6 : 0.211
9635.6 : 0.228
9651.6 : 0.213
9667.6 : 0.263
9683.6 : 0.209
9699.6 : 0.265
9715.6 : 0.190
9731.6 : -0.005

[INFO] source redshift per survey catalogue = 0.78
